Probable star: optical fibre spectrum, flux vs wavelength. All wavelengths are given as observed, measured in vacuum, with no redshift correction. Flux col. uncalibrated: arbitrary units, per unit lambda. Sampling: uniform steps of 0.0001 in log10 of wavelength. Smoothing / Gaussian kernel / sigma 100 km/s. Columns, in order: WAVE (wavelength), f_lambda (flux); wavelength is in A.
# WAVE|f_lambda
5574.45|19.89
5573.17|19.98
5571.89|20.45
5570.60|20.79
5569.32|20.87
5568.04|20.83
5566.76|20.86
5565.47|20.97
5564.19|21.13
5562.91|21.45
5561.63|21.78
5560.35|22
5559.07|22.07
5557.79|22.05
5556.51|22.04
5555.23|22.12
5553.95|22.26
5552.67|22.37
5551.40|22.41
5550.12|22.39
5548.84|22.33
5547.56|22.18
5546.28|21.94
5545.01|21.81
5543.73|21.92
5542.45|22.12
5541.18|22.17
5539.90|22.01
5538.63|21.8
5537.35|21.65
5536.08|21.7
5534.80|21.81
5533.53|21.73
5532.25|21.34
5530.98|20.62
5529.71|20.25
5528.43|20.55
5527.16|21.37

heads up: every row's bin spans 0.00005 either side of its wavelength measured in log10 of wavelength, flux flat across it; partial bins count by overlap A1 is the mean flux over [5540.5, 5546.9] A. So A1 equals 22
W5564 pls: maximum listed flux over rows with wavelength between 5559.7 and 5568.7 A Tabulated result 22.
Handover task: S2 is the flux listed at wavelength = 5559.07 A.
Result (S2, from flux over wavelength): 22.07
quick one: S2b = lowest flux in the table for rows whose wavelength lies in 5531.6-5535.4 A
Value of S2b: 21.34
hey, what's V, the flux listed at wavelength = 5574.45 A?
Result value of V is 19.89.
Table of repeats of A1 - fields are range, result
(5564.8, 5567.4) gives 20.9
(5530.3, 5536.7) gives 21.4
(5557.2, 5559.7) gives 22.1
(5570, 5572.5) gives 20.6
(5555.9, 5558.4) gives 22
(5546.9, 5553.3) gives 22.3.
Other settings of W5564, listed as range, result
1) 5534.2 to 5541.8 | 22.17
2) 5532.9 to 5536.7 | 21.81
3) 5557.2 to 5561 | 22.07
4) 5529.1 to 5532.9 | 21.34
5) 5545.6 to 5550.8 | 22.39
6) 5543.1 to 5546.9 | 21.94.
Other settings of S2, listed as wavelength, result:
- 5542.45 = 22.12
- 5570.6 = 20.79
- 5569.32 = 20.87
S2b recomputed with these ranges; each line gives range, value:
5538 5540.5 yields 21.8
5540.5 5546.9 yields 21.81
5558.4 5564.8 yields 21.13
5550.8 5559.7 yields 22.04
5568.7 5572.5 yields 20.45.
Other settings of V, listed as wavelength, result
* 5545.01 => 21.81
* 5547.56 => 22.18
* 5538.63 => 21.8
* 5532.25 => 21.34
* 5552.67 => 22.37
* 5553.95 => 22.26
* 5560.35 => 22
